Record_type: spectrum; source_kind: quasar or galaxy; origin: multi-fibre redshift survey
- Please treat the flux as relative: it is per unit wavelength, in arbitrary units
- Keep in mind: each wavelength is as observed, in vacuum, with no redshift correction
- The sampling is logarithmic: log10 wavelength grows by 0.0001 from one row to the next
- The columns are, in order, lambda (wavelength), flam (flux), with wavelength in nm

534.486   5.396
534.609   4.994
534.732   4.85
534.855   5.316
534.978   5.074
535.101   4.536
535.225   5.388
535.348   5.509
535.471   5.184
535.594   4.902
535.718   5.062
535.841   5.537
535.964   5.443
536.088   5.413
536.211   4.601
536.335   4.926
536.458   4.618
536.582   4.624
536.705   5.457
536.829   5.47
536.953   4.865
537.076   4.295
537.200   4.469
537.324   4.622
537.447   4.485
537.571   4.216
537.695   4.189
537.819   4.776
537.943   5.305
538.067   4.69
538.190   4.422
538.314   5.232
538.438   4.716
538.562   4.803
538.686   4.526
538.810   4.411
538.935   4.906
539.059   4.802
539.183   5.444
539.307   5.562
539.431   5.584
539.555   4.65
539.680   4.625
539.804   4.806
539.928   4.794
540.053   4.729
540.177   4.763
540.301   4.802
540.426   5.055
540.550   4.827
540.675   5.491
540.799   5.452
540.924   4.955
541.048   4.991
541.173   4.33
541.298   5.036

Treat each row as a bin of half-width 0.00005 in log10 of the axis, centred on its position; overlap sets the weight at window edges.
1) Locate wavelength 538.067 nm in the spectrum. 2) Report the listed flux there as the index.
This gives 4.69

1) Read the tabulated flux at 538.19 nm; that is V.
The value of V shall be 4.422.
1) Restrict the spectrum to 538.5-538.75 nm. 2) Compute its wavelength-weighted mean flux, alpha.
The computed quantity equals 4.66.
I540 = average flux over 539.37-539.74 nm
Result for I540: 4.95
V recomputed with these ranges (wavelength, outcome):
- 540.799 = 5.452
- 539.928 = 4.794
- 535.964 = 5.443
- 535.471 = 5.184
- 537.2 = 4.469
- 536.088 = 5.413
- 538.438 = 4.716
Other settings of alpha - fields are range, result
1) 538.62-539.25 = 4.82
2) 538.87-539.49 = 5.25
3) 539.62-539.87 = 4.73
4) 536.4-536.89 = 5.04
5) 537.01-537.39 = 4.48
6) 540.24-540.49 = 4.93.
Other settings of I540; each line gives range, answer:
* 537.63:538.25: 4.68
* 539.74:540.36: 4.78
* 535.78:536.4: 5.18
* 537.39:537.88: 4.41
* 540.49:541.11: 5.15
